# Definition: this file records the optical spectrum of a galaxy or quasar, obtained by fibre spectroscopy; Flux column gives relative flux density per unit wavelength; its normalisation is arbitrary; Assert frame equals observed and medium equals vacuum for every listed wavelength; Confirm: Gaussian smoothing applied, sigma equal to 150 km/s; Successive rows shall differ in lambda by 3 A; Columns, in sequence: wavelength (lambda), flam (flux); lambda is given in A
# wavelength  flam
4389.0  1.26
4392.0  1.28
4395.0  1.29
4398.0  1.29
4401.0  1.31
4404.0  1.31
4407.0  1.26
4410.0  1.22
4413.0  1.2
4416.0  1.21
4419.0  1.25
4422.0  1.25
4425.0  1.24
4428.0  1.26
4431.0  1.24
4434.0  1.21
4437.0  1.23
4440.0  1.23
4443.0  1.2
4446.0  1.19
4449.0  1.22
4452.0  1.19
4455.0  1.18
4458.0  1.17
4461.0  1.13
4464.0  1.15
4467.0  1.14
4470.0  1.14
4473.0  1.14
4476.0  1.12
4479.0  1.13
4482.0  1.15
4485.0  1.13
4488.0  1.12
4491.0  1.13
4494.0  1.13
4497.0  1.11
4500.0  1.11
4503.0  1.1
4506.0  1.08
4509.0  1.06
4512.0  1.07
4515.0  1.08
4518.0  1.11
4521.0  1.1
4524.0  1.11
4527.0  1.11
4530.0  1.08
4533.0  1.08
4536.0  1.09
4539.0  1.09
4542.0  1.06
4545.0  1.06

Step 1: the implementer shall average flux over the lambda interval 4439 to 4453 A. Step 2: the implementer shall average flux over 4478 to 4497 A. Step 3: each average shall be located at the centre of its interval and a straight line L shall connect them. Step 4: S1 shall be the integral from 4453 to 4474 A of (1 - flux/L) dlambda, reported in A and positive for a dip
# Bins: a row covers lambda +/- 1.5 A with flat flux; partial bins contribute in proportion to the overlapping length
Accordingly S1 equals 0.4 A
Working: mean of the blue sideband 1.21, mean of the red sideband 1.13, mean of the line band 1.15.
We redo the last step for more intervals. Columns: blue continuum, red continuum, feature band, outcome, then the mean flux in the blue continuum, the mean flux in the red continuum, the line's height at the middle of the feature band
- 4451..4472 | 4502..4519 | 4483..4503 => -0.2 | 1.16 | 1.08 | 1.11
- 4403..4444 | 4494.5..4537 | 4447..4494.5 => 0.6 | 1.24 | 1.09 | 1.16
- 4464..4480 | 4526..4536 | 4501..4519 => 0.4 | 1.14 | 1.09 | 1.11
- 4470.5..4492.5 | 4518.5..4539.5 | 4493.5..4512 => 0.4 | 1.13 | 1.1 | 1.12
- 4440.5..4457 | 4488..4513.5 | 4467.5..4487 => 0.2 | 1.2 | 1.1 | 1.14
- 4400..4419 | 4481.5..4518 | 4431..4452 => -0.3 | 1.25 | 1.1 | 1.2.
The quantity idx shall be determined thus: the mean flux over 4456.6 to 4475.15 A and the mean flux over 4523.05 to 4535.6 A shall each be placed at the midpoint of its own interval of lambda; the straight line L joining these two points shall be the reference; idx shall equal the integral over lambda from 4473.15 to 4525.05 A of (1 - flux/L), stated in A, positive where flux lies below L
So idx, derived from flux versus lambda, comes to 0.41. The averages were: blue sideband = 1.14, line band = 1.11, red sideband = 1.09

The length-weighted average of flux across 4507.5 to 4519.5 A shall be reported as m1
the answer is 1.08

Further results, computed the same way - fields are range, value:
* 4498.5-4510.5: 1.09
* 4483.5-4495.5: 1.13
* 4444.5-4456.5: 1.2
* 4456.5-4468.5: 1.15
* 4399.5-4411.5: 1.28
